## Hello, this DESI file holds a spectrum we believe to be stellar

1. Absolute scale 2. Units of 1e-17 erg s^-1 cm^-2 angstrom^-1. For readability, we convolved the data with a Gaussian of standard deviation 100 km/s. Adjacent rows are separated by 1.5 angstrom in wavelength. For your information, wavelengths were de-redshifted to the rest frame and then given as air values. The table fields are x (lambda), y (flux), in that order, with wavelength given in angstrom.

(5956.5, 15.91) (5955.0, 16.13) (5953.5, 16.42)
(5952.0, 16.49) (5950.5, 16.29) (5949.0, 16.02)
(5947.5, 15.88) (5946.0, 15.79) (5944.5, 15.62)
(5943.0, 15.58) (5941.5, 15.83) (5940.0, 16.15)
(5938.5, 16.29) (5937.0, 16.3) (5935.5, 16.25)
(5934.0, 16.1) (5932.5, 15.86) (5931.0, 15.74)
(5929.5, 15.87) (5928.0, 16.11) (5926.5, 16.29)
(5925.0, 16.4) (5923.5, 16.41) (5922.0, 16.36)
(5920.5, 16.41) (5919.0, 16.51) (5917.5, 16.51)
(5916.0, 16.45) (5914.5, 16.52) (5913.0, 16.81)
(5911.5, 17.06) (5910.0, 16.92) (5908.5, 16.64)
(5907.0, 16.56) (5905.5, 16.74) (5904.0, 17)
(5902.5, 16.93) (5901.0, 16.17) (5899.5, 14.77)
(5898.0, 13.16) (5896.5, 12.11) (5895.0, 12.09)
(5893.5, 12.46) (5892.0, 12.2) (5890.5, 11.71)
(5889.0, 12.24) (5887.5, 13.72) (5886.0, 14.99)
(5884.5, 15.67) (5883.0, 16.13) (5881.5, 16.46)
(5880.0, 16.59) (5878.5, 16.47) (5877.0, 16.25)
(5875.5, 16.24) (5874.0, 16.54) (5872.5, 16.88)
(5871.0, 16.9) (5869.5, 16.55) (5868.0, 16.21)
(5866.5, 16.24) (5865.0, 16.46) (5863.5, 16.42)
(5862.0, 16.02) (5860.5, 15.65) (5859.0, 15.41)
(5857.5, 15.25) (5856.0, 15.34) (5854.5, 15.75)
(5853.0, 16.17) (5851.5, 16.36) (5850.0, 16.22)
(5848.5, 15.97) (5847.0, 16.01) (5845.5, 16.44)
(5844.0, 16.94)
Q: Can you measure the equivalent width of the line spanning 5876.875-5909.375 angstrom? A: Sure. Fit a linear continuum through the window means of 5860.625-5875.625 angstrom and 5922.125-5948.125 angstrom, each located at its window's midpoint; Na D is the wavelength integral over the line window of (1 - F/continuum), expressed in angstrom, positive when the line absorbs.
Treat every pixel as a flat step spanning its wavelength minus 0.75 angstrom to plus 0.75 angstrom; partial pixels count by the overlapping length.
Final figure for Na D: 2.9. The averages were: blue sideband 16.4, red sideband 16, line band 14.8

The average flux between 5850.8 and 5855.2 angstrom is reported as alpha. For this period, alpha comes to 16.1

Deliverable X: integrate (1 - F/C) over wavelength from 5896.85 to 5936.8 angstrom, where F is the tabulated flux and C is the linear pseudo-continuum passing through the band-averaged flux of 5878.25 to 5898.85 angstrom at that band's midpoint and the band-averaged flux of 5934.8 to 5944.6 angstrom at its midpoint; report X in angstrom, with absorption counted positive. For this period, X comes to -3.0 angstrom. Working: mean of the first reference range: 13.9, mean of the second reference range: 16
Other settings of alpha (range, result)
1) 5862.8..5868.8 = 16.3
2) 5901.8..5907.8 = 16.8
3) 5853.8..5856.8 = 15.5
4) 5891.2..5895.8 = 12.2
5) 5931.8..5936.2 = 16.1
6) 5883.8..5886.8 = 15.3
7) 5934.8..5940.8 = 16.2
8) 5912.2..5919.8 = 16.6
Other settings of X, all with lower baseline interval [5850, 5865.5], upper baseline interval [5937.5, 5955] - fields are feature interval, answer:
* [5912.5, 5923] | -0.3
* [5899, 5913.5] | -0.6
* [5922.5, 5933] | -0.1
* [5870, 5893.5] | 1.1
